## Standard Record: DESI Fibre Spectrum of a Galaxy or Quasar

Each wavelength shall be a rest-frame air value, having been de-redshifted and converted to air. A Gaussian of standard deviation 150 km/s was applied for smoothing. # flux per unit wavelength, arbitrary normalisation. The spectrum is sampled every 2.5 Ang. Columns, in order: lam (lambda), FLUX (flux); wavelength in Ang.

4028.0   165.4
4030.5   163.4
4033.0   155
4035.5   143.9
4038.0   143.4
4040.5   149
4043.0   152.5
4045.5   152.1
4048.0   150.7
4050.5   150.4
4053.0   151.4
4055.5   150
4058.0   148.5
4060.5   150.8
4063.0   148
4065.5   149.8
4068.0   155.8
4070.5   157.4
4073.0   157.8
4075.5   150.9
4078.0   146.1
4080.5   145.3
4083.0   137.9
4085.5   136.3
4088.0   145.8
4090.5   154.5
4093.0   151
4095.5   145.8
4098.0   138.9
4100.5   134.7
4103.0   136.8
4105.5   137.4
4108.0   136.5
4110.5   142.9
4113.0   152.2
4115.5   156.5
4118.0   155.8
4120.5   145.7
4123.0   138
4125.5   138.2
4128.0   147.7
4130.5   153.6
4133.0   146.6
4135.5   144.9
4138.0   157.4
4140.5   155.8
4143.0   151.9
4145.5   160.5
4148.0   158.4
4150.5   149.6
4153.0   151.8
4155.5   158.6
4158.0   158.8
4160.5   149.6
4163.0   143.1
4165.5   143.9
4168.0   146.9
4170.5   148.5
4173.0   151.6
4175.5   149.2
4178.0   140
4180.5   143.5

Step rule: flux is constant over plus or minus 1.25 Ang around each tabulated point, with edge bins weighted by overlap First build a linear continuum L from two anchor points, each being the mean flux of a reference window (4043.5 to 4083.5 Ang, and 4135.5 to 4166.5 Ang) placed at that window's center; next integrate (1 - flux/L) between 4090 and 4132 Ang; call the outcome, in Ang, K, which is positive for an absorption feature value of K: 1.92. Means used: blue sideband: 150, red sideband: 153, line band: 145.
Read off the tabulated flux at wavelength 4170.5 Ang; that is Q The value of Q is 148.5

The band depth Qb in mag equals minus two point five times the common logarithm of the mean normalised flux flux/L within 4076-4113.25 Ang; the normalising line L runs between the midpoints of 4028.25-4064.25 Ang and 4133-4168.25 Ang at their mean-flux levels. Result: 0.065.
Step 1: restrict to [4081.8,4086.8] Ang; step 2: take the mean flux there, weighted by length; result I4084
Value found 137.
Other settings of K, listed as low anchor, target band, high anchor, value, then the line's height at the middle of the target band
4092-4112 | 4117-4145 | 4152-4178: -0.8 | 145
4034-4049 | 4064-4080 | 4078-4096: -0.7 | 146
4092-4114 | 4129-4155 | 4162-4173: -1.6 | 144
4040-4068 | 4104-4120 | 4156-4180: 0.3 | 149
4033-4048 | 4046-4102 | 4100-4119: -0.5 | 147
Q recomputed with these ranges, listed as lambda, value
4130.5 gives 153.6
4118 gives 155.8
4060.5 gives 150.8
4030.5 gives 163.4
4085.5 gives 136.3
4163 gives 143.1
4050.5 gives 150.4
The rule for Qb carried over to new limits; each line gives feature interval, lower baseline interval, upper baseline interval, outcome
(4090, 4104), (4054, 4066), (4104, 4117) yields 0.024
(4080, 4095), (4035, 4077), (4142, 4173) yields 0.044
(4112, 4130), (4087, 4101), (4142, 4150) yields 0.024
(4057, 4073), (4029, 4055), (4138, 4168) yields -0.005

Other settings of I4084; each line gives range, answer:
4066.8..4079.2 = 154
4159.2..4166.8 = 146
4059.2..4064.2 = 149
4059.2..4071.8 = 152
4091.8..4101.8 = 143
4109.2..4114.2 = 147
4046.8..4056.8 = 151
